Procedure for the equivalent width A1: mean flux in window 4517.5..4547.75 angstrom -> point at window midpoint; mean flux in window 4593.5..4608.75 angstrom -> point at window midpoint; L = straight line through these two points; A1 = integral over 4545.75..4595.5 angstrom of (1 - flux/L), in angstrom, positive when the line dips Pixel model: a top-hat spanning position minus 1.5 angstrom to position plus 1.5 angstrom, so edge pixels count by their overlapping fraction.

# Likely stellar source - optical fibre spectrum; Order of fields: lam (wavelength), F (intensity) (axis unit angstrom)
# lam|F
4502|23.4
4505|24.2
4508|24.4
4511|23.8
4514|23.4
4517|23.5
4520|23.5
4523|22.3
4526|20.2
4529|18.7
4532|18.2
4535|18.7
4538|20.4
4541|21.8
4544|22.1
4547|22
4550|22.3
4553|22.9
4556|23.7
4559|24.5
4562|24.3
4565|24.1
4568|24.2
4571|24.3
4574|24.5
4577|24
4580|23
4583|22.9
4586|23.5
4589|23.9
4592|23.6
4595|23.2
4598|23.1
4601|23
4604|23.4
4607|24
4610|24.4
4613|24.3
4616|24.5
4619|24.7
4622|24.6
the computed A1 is -3.1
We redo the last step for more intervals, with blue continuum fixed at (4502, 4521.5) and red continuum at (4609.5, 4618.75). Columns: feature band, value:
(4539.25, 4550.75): 0.95 angstrom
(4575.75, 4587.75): 0.44 angstrom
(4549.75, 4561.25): 0.25 angstrom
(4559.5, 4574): -0.09 angstrom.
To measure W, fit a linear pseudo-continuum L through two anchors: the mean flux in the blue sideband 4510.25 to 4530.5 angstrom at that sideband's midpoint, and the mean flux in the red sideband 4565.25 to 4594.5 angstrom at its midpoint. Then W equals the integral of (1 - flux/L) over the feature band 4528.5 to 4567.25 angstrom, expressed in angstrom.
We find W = 1.6 angstrom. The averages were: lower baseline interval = 22.1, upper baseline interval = 23.8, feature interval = 21.9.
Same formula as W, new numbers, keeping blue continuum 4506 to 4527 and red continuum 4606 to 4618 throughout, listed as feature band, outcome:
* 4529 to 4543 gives 2.17 angstrom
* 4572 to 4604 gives 0.72 angstrom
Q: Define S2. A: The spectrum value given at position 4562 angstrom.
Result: 24.3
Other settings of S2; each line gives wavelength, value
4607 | 24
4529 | 18.7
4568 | 24.2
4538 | 20.4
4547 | 22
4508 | 24.4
